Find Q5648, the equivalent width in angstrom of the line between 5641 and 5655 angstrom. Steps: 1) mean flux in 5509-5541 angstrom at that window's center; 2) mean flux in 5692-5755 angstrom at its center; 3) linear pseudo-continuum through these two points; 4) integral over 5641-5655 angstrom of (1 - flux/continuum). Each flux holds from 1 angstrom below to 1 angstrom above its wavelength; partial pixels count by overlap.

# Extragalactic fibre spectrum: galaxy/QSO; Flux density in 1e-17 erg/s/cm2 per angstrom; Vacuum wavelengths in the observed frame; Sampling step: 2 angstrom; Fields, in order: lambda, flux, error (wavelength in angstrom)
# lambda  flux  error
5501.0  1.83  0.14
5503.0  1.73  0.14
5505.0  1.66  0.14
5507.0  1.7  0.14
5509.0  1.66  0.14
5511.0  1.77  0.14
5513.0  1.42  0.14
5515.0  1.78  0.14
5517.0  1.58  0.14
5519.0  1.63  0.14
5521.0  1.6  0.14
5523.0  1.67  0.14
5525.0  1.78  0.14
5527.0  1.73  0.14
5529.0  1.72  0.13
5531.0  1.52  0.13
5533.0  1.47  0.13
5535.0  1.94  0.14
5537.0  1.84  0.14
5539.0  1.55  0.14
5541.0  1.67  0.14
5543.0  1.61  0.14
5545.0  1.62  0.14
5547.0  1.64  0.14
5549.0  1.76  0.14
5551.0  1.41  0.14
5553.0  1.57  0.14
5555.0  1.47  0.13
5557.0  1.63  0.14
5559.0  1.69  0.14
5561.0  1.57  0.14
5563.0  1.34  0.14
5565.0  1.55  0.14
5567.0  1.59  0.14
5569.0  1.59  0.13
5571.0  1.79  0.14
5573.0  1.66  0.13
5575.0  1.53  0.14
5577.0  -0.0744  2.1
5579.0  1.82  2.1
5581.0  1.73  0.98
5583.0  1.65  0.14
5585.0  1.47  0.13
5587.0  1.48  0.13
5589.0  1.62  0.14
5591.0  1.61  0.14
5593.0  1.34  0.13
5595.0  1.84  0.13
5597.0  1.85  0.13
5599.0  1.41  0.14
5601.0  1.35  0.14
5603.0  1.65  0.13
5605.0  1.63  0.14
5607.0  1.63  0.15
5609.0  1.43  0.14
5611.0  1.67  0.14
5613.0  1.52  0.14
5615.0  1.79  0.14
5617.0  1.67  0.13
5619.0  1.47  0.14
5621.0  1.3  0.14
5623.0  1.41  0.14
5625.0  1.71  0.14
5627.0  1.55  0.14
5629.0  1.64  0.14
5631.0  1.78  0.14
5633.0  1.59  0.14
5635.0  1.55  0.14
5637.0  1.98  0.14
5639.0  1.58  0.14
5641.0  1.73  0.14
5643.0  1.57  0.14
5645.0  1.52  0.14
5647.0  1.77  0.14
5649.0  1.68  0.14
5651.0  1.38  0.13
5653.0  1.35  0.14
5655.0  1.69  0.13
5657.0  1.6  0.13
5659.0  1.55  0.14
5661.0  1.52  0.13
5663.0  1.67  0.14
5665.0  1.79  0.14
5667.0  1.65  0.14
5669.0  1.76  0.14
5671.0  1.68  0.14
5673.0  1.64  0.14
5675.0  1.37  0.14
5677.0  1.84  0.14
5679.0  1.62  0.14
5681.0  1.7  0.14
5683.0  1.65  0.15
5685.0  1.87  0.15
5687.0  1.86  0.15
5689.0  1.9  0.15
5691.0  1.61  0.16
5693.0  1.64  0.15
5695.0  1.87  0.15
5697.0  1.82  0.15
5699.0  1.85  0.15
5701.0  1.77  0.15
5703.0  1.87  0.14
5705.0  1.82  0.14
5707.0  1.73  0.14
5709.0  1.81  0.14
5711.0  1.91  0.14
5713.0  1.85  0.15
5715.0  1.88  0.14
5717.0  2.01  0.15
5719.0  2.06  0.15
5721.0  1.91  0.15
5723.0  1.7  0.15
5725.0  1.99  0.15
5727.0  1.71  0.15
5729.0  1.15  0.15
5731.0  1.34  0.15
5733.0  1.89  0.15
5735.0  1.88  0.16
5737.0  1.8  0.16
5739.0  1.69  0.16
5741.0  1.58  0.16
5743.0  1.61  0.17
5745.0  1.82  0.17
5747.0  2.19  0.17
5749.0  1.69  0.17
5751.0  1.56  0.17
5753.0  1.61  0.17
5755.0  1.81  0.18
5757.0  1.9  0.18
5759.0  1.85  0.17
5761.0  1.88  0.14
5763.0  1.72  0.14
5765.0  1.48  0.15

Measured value 1.3 angstrom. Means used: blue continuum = 1.67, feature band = 1.57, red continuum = 1.78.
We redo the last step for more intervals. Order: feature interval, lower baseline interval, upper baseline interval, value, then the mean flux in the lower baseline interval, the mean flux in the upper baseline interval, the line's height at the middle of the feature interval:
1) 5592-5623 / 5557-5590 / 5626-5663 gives -0.16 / 1.5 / 1.61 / 1.56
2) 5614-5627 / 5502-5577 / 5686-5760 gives 0.99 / 1.61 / 1.78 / 1.69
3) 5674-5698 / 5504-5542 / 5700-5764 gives 0.37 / 1.67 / 1.78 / 1.76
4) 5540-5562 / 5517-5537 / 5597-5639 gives 0.68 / 1.68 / 1.59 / 1.65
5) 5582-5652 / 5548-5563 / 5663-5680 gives 1.18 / 1.57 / 1.67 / 1.62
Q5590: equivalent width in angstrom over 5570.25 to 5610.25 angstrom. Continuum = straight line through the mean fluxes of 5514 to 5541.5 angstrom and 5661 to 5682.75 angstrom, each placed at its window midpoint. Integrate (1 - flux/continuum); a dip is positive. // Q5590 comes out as 3.6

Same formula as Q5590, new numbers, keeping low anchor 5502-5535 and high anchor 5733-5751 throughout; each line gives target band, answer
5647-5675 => 2.0 angstrom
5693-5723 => -1.7 angstrom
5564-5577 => 1.5 angstrom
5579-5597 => 0.8 angstrom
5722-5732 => 1.1 angstrom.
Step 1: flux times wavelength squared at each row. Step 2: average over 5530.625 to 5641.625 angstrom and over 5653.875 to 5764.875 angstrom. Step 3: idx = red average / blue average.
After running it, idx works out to 1.16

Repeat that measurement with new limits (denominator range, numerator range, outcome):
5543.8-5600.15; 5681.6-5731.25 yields 1.22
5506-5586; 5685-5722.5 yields 1.22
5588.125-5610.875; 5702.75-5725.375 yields 1.24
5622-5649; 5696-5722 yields 1.17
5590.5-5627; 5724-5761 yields 1.16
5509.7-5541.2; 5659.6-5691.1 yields 1.07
